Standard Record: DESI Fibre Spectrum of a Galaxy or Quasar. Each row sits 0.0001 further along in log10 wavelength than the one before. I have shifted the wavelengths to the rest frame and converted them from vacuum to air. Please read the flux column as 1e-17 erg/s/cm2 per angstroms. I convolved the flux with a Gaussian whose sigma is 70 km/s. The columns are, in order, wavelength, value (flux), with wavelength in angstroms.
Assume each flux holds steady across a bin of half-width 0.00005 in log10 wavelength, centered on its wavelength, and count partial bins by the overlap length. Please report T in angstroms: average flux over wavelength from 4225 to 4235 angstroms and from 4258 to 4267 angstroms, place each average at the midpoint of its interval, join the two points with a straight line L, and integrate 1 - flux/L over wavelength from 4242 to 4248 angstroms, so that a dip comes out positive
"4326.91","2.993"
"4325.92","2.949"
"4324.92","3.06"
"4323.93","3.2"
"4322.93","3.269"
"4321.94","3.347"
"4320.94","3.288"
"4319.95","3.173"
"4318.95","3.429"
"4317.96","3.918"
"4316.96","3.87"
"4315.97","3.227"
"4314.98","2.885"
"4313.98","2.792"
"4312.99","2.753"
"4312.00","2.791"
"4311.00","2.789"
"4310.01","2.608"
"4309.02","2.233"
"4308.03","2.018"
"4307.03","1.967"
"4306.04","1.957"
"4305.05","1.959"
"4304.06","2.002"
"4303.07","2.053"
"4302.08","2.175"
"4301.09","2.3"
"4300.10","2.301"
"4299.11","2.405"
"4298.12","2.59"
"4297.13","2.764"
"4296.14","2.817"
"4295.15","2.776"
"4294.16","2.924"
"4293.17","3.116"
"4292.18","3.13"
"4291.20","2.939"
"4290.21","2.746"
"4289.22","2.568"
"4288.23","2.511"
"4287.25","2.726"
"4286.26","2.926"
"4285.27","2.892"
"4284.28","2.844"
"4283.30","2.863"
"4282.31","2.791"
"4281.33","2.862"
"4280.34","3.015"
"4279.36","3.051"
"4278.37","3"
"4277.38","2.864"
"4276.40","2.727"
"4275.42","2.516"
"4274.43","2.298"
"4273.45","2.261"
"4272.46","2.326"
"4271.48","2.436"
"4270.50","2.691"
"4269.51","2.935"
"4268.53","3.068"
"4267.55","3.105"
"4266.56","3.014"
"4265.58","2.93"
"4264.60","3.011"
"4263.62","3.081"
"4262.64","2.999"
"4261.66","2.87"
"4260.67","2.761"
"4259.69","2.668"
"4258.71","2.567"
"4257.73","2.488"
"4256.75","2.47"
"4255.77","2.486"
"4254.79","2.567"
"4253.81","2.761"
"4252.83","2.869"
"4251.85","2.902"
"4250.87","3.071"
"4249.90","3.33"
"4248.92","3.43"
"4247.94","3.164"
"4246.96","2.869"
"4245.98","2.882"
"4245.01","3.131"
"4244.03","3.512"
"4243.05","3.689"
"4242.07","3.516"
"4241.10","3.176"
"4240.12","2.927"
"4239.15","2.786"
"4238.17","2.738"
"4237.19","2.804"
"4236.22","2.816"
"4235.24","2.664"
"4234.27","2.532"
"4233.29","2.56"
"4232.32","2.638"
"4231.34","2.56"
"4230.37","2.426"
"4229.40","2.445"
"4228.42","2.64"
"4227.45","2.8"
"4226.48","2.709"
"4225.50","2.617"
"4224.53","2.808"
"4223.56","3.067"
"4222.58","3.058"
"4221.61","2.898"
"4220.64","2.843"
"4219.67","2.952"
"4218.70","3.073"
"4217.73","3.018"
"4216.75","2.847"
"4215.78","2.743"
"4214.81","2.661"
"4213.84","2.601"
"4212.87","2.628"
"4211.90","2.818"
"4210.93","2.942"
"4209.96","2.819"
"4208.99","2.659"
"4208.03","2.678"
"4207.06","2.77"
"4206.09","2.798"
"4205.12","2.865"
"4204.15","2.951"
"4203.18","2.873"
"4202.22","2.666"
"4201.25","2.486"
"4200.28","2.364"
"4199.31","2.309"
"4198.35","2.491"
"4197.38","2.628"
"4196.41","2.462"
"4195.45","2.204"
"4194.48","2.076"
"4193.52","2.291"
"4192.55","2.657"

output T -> -1.1 angstroms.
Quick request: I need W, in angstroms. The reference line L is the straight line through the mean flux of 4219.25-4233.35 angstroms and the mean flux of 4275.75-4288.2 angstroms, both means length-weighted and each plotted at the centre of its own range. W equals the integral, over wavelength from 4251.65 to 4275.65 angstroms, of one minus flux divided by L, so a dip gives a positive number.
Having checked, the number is 0.8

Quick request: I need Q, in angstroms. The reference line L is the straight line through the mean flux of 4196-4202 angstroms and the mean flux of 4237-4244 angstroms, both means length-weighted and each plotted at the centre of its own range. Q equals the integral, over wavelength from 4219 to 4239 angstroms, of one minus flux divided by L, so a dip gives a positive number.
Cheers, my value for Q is 1.4 angstroms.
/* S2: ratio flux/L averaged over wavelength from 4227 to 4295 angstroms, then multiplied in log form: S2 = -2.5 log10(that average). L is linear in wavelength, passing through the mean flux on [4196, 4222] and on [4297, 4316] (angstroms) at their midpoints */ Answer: -0.11 mag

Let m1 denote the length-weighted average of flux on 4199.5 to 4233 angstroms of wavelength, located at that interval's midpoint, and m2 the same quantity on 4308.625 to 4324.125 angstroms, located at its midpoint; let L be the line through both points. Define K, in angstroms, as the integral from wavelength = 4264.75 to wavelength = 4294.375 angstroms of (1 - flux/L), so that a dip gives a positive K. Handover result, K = 1.69 angstroms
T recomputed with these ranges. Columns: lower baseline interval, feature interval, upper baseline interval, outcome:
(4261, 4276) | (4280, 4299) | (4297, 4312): -2.6 angstroms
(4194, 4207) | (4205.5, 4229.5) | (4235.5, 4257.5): -0.8 angstroms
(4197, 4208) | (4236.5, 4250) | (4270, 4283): -2.3 angstroms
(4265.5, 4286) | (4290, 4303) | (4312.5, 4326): 1.4 angstroms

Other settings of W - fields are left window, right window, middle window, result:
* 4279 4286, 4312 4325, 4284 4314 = 4.86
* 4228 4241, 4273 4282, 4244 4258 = -1.14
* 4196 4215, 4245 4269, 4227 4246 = -0.36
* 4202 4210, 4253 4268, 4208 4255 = -1.45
